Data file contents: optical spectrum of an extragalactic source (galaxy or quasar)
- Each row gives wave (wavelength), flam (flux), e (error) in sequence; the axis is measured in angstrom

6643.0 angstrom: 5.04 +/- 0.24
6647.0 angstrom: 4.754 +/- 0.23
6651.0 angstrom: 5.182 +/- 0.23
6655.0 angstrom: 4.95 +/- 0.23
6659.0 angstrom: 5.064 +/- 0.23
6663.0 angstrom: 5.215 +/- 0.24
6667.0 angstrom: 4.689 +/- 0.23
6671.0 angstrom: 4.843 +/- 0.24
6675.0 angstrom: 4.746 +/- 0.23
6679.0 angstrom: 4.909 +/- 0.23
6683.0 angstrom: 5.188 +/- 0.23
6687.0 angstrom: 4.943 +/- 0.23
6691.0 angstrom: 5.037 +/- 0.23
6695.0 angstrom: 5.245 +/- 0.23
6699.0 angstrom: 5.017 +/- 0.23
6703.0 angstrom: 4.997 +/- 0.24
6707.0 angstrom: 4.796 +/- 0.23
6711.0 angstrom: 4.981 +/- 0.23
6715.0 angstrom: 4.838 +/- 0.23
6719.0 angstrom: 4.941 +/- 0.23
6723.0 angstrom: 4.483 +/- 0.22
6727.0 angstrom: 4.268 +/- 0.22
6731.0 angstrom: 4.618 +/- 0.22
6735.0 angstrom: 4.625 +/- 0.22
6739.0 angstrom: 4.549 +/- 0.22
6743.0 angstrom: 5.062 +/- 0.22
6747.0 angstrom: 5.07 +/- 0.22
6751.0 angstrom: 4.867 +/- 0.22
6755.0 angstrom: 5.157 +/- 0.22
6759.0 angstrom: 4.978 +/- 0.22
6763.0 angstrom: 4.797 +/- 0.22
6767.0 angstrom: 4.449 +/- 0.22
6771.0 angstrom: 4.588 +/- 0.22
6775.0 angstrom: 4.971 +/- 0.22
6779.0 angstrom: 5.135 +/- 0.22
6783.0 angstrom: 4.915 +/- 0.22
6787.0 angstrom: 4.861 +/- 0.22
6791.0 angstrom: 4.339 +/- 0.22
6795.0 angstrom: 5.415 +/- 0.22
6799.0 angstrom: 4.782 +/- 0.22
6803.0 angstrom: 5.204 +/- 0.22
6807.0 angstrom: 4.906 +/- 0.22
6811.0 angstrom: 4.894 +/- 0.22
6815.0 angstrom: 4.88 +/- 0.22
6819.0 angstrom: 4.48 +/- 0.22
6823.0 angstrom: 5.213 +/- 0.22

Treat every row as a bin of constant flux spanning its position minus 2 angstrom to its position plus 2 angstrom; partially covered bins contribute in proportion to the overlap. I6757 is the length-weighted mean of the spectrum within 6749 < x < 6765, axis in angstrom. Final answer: 4.95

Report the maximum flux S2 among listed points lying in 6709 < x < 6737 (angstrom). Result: 4.981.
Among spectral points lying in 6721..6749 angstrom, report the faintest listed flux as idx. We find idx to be 4.268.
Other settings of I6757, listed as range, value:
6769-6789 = 4.89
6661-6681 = 4.88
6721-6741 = 4.51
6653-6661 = 5.01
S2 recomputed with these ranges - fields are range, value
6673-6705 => 5.245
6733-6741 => 4.625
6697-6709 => 5.017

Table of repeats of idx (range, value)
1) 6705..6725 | 4.483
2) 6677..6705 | 4.909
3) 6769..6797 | 4.339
